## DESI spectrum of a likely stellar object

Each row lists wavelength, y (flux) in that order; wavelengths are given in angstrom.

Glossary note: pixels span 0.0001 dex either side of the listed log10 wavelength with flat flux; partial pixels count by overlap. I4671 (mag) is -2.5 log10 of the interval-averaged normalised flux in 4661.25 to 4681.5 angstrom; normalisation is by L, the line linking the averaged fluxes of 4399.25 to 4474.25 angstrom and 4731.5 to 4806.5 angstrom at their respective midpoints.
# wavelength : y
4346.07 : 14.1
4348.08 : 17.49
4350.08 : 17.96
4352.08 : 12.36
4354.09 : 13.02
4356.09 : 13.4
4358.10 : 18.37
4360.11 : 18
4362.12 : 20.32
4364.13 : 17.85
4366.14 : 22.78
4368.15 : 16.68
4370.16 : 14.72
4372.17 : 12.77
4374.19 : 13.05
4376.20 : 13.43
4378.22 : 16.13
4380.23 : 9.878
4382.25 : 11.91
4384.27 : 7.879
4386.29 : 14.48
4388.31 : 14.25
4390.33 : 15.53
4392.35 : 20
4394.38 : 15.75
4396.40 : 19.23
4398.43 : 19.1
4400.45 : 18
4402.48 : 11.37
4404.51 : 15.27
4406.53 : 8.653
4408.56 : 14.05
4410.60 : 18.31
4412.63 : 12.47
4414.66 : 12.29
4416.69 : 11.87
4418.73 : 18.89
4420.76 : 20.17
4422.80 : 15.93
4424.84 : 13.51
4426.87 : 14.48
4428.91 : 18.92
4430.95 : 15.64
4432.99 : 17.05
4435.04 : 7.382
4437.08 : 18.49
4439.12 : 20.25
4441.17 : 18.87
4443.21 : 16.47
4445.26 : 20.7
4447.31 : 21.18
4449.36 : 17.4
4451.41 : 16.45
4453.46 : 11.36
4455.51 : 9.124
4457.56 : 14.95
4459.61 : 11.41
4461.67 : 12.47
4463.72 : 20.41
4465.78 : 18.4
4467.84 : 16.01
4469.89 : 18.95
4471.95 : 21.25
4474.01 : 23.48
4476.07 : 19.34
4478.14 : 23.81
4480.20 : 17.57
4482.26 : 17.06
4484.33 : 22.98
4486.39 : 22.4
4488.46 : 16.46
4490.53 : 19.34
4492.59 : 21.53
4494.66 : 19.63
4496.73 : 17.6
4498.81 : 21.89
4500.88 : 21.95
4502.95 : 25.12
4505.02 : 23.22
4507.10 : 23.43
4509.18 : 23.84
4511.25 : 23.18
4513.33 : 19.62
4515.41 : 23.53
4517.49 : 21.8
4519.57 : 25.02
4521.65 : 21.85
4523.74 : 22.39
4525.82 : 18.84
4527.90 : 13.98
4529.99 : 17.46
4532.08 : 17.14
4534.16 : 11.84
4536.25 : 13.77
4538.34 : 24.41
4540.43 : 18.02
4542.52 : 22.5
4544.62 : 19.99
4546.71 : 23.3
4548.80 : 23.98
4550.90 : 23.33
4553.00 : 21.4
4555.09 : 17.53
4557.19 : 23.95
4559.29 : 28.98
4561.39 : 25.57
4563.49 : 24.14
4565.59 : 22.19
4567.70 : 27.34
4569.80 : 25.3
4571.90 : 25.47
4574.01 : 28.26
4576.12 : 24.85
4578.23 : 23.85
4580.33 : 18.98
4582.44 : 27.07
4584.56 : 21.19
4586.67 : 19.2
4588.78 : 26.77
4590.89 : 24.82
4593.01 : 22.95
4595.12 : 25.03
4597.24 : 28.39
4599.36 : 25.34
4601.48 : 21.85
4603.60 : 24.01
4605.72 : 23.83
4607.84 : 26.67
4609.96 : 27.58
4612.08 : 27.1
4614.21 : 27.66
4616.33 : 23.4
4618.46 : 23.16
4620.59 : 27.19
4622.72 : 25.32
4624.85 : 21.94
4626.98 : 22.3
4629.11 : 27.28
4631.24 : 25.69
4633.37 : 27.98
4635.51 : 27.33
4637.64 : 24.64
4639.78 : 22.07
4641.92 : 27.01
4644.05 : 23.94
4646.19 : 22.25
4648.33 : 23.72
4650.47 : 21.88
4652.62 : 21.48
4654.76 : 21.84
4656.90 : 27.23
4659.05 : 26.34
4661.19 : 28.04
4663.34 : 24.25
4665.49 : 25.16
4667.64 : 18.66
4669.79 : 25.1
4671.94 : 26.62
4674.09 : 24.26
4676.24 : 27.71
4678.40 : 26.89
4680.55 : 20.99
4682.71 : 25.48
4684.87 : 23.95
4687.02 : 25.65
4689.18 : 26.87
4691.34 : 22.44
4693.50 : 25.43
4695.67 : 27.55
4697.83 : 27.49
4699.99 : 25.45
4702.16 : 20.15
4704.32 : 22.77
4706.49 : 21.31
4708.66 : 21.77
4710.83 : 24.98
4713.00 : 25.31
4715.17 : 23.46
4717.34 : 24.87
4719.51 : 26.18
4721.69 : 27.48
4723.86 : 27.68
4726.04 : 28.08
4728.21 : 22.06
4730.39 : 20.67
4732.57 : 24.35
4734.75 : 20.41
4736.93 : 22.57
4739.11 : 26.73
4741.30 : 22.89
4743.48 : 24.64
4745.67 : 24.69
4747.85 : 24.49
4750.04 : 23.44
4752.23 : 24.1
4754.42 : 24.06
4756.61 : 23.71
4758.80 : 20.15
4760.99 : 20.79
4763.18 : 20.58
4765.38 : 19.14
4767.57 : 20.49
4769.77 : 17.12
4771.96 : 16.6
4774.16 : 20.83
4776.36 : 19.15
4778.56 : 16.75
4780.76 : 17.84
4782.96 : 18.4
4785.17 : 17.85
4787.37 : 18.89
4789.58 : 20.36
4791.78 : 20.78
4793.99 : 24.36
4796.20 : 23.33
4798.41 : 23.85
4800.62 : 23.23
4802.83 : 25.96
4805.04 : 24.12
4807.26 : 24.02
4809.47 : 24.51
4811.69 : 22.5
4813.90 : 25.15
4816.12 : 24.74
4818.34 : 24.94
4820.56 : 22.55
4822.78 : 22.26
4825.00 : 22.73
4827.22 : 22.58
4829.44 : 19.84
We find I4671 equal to -0.23 mag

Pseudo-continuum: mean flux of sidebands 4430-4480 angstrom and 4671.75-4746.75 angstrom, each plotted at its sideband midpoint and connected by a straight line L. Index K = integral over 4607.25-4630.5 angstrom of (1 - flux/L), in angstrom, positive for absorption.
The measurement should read -3.72 angstrom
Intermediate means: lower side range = 17.1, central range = 25.4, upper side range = 24.5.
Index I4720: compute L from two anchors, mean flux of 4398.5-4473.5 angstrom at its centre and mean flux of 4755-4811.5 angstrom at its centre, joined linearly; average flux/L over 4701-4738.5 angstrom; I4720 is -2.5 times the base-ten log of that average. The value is -0.187 mag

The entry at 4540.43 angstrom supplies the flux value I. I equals 18.02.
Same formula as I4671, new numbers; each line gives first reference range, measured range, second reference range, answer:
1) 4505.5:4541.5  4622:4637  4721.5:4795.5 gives -0.216 mag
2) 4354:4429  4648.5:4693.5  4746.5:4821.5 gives -0.228 mag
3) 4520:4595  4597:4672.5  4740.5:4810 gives -0.132 mag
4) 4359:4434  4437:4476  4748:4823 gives -0.056 mag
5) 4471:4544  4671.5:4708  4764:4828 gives -0.168 mag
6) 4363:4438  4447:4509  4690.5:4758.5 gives -0.096 mag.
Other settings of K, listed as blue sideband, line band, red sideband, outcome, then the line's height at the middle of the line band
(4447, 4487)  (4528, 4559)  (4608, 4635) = 2.5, 21.6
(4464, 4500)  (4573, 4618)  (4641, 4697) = -3.8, 22.8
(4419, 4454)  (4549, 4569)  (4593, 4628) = -1.1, 22.6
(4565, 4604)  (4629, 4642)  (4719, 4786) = -1.2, 23.7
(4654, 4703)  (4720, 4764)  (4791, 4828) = 1.1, 24.3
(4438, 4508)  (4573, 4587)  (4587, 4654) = -0.2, 23.2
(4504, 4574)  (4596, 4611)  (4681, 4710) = -1.7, 22.9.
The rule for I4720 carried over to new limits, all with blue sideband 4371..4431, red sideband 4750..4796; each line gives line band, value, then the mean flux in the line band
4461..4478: -0.212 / 19.2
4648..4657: -0.227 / 22.8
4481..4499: -0.224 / 19.7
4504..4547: -0.224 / 20.4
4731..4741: -0.183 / 23.3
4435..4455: -0.115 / 17.1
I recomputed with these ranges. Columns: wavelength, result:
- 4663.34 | 24.25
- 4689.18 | 26.87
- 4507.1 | 23.43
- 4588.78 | 26.77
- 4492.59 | 21.53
